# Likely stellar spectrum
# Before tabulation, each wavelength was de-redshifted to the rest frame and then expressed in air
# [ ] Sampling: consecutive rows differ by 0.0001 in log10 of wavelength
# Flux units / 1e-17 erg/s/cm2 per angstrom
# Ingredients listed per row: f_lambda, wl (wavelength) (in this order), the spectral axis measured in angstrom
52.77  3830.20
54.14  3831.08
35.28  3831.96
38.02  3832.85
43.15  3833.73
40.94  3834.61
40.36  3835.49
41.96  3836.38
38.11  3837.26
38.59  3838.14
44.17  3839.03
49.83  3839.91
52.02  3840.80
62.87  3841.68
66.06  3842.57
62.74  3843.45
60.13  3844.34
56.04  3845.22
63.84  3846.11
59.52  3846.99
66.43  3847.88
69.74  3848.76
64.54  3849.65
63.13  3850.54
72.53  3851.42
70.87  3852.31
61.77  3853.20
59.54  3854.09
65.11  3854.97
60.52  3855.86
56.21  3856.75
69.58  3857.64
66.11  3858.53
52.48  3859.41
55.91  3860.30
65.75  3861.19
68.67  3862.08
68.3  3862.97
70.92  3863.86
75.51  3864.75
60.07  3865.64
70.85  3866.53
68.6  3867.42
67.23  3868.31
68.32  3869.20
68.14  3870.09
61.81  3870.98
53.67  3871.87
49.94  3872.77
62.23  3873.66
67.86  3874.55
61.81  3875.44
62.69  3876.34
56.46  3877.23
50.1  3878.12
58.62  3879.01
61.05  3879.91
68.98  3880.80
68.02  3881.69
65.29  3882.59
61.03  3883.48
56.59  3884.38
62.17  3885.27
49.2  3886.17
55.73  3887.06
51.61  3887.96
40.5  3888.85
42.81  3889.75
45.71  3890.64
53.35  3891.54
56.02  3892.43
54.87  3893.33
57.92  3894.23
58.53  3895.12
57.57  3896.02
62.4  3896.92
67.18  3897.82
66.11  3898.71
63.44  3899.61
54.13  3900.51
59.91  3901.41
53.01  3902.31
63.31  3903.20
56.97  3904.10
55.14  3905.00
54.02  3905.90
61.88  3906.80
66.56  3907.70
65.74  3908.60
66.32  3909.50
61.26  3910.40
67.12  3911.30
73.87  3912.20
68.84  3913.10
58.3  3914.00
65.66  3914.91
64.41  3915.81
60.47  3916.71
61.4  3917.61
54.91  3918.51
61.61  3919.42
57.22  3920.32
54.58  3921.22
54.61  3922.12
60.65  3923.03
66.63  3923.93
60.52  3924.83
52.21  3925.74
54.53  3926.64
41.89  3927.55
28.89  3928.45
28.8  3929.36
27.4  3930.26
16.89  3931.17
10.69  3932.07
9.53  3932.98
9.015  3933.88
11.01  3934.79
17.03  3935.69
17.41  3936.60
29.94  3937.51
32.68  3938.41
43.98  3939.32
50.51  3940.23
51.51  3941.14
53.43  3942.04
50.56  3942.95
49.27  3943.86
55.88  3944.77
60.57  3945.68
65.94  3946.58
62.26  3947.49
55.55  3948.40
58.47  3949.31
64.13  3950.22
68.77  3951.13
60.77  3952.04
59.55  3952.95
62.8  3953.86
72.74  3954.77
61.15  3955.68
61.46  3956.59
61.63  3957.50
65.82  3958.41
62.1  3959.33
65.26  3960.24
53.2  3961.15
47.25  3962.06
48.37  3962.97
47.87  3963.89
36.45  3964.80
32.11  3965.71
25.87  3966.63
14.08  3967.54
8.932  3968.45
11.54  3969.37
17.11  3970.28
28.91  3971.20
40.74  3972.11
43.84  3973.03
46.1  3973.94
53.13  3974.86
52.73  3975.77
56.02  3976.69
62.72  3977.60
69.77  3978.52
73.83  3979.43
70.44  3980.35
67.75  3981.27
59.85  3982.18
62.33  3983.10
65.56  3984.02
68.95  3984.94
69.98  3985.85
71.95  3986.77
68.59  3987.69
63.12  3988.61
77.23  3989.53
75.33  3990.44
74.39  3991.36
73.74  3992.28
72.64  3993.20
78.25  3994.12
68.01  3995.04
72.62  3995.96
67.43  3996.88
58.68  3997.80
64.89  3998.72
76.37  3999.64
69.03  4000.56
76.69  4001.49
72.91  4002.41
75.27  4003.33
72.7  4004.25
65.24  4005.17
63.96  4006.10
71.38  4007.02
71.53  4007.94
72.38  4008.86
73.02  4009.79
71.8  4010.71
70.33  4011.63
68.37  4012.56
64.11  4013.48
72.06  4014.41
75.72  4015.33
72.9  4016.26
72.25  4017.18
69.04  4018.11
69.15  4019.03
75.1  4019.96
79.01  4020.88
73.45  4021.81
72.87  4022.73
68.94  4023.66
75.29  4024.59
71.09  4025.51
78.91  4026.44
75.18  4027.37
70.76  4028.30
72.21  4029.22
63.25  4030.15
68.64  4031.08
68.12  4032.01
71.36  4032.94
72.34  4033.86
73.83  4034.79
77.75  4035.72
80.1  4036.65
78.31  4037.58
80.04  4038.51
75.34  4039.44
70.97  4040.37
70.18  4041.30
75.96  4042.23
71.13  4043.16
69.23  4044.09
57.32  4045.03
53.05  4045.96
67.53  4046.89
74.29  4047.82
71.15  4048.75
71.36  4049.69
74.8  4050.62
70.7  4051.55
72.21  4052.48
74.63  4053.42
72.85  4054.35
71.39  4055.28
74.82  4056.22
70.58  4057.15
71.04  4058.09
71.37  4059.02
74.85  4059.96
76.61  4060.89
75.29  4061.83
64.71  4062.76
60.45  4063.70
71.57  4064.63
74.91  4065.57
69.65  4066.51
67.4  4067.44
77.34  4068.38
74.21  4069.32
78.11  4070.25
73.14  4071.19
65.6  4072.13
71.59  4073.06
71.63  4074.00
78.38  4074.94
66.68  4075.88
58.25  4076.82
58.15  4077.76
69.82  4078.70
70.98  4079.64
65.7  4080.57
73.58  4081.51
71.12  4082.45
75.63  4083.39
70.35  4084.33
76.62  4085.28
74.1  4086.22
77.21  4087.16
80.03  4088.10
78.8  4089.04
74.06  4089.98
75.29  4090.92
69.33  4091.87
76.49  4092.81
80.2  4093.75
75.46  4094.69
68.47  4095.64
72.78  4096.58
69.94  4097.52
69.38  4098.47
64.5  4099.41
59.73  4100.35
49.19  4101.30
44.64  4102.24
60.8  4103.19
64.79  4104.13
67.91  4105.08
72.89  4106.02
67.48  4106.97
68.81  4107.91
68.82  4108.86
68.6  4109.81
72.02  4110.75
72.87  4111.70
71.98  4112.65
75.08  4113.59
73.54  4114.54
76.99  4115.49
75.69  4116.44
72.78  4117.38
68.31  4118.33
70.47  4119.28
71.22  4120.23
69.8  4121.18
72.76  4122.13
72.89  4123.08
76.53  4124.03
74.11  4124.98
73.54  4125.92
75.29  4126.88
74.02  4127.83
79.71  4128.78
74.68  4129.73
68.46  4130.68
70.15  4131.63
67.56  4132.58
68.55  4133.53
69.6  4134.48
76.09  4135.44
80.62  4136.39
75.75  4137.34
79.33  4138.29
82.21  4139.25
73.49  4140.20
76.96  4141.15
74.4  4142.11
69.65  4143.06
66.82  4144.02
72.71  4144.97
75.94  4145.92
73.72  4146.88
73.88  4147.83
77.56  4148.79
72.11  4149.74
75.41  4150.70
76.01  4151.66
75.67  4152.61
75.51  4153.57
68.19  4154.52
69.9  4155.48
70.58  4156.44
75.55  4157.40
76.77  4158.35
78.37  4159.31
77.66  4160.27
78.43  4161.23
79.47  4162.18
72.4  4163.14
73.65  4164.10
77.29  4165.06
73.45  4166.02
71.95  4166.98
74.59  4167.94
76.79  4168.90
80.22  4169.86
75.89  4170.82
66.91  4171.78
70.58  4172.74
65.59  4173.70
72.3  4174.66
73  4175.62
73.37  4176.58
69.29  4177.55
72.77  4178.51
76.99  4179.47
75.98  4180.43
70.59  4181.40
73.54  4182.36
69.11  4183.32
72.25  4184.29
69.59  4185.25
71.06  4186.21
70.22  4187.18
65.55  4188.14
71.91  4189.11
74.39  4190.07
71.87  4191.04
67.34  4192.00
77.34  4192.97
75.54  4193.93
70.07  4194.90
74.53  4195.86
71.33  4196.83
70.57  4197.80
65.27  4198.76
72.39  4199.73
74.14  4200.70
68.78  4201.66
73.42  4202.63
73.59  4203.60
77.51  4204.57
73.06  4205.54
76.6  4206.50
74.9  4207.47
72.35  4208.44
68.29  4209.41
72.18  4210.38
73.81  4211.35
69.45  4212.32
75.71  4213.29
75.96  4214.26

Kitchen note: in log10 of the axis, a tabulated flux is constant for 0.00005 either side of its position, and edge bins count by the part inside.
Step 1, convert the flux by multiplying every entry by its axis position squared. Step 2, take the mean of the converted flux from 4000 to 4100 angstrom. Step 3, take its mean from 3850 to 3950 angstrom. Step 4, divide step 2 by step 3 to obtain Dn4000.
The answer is 1.39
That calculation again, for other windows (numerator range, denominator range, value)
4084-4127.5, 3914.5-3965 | 1.56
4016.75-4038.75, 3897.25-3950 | 1.51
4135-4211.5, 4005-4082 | 1.10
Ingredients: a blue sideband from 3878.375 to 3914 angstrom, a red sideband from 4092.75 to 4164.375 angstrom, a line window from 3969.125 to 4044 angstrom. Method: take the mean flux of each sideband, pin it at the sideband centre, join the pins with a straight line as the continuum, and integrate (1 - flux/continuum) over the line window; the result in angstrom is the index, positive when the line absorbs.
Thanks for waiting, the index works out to -2.8 angstrom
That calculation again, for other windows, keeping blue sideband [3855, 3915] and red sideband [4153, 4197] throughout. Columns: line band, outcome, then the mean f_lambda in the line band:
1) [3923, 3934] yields 4.7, 35.8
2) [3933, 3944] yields 5.2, 33.3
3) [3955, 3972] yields 5.9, 42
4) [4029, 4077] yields -2.5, 71.4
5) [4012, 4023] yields -0.9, 72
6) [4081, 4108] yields -0.1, 70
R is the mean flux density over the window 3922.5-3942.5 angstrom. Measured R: 35.3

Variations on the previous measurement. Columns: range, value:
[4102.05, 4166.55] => 72.9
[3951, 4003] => 58.2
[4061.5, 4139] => 71.1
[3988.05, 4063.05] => 71.7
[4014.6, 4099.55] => 72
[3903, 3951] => 50.1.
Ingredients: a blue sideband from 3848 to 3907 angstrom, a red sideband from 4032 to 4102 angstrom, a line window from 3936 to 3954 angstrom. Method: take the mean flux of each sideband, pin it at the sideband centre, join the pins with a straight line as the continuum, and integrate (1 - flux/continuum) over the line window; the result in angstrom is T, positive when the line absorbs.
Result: 3.4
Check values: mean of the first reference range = 60.8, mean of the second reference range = 71.3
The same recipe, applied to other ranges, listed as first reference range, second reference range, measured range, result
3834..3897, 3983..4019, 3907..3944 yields 9.6 angstrom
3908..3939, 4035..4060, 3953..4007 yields -0.6 angstrom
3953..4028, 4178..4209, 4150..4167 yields -1.0 angstrom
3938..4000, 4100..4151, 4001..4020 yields -3.3 angstrom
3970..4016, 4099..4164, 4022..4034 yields -0.7 angstrom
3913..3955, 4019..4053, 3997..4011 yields -1.3 angstrom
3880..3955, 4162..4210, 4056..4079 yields -2.4 angstrom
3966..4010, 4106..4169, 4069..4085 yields -0.4 angstrom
